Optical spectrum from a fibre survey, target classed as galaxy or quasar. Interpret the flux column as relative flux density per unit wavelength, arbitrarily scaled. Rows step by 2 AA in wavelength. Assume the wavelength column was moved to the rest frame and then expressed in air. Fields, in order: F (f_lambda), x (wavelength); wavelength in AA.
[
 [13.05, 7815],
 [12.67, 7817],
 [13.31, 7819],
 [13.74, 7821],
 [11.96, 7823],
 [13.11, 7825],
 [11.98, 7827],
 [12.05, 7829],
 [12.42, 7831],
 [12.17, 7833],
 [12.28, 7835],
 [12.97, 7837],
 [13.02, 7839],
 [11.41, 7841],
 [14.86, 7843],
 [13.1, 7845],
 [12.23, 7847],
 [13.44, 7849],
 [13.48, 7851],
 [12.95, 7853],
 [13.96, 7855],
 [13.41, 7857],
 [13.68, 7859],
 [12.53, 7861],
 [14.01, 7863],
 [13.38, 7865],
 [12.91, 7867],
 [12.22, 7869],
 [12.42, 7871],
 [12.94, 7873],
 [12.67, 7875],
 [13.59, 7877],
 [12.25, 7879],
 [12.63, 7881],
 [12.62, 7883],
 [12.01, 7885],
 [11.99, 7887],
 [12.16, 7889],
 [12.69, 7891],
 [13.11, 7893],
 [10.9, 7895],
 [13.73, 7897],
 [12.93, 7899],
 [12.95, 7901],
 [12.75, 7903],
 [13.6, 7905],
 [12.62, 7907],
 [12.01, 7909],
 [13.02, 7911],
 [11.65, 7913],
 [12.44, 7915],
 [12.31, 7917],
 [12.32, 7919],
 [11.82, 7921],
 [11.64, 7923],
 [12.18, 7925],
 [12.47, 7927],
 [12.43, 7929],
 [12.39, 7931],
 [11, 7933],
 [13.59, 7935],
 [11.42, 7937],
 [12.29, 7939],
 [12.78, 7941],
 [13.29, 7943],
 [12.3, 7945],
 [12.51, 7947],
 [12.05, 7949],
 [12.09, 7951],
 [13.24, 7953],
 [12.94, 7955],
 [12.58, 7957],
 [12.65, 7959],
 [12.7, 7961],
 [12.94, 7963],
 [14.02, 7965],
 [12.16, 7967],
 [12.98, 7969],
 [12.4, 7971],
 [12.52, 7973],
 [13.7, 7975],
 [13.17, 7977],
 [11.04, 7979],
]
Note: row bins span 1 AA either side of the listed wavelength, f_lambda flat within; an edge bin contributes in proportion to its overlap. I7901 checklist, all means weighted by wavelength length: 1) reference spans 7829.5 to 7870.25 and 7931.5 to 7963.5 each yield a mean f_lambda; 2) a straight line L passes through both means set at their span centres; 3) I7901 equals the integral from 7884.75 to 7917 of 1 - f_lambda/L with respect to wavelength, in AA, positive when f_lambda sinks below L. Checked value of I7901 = 0.5 AA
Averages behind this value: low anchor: 13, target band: 12.5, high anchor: 12.5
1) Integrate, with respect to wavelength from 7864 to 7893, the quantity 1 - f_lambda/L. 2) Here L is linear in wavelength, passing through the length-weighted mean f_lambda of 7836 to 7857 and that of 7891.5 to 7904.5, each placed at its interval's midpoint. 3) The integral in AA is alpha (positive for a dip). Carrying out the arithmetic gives 0.64 AA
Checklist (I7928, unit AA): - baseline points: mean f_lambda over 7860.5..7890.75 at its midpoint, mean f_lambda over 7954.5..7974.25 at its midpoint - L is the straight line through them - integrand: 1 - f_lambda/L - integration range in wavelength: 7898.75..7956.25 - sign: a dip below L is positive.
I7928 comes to 1.39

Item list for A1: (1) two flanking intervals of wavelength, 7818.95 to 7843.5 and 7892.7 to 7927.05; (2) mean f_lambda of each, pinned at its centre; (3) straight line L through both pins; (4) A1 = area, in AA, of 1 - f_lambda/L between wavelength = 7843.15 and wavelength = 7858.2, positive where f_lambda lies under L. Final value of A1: -0.86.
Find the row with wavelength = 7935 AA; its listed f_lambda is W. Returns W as 13.59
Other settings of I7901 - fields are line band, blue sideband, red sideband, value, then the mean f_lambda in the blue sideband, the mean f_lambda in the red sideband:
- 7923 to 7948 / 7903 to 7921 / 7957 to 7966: 0.7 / 12.5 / 13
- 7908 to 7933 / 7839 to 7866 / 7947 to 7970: 1.5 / 13.3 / 12.7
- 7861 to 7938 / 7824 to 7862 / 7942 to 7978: 2.0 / 12.9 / 12.8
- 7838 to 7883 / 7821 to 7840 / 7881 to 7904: -1.9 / 12.5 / 12.5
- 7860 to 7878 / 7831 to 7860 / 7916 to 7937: -0.2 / 13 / 12.2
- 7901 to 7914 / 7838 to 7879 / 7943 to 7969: 0.3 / 13.1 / 12.7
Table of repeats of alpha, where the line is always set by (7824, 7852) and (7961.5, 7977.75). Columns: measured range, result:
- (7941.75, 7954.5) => 0.3 AA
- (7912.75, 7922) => 0.5 AA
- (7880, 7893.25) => 0.4 AA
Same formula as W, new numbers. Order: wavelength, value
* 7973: 12.52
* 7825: 13.11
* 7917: 12.31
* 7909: 12.01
